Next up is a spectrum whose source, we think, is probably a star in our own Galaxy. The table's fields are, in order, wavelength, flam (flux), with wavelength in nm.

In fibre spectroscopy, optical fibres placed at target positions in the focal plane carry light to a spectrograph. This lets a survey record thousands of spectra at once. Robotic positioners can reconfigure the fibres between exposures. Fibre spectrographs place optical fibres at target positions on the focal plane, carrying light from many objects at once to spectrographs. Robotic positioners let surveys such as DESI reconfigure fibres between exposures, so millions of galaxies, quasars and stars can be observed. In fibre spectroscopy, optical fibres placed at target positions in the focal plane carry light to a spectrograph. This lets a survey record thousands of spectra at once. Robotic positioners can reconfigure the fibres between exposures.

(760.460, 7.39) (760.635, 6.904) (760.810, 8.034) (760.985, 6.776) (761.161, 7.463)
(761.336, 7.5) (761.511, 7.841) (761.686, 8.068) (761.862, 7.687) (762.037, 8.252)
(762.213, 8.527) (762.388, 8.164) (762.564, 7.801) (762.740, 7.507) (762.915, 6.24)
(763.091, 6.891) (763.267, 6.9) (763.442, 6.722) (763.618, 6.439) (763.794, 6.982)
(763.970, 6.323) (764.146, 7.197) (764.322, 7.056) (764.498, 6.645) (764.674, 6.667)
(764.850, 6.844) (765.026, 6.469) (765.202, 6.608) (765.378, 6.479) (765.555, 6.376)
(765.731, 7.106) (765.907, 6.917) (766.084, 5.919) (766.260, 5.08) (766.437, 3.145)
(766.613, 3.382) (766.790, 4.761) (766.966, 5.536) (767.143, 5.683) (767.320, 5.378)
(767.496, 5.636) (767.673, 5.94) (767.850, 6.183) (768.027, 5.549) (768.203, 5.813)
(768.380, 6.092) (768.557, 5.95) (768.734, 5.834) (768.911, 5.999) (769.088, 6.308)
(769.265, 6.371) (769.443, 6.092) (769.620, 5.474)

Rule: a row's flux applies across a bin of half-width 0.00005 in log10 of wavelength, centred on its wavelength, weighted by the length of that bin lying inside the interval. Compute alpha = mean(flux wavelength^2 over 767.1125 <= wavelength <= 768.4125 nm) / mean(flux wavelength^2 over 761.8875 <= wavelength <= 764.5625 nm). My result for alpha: 0.8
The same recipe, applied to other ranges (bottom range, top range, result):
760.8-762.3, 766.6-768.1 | 0.71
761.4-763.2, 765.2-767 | 0.73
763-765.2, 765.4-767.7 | 0.81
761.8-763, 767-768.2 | 0.75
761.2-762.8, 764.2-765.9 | 0.85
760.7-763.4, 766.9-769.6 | 0.79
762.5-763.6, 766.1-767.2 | 0.68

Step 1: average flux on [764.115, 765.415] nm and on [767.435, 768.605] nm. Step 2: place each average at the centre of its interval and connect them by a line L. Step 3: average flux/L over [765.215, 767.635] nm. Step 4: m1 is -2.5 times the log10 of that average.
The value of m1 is 0.14 mag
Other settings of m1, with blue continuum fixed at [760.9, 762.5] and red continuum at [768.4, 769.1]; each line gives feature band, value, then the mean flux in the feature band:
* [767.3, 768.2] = 0.086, 5.78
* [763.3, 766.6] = 0.108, 6.33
